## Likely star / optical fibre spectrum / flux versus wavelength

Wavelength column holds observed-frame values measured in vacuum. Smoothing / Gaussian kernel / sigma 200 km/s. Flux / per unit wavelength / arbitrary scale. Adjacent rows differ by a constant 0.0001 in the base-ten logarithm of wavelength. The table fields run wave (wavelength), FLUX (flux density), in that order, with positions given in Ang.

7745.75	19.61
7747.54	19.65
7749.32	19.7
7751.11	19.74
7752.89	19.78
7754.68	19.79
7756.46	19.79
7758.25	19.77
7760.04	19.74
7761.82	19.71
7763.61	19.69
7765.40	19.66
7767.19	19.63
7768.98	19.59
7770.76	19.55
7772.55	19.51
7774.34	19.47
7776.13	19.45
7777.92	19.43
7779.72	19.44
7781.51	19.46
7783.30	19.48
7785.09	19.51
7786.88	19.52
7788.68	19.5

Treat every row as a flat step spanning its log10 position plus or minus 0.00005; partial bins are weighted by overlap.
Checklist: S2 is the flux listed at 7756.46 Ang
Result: 19.79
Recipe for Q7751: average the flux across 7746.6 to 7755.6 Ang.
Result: 19.7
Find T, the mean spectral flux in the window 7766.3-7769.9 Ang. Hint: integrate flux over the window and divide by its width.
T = 19.7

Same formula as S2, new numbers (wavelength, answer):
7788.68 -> 19.5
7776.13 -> 19.45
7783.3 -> 19.48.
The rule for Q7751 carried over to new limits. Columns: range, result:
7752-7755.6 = 19.8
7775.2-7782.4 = 19.4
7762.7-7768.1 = 19.6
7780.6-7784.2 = 19.5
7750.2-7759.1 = 19.8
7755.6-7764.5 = 19.7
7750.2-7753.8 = 19.7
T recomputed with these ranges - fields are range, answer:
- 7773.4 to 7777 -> 19.5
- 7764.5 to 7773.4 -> 19.6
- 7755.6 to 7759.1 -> 19.8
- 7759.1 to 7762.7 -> 19.7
